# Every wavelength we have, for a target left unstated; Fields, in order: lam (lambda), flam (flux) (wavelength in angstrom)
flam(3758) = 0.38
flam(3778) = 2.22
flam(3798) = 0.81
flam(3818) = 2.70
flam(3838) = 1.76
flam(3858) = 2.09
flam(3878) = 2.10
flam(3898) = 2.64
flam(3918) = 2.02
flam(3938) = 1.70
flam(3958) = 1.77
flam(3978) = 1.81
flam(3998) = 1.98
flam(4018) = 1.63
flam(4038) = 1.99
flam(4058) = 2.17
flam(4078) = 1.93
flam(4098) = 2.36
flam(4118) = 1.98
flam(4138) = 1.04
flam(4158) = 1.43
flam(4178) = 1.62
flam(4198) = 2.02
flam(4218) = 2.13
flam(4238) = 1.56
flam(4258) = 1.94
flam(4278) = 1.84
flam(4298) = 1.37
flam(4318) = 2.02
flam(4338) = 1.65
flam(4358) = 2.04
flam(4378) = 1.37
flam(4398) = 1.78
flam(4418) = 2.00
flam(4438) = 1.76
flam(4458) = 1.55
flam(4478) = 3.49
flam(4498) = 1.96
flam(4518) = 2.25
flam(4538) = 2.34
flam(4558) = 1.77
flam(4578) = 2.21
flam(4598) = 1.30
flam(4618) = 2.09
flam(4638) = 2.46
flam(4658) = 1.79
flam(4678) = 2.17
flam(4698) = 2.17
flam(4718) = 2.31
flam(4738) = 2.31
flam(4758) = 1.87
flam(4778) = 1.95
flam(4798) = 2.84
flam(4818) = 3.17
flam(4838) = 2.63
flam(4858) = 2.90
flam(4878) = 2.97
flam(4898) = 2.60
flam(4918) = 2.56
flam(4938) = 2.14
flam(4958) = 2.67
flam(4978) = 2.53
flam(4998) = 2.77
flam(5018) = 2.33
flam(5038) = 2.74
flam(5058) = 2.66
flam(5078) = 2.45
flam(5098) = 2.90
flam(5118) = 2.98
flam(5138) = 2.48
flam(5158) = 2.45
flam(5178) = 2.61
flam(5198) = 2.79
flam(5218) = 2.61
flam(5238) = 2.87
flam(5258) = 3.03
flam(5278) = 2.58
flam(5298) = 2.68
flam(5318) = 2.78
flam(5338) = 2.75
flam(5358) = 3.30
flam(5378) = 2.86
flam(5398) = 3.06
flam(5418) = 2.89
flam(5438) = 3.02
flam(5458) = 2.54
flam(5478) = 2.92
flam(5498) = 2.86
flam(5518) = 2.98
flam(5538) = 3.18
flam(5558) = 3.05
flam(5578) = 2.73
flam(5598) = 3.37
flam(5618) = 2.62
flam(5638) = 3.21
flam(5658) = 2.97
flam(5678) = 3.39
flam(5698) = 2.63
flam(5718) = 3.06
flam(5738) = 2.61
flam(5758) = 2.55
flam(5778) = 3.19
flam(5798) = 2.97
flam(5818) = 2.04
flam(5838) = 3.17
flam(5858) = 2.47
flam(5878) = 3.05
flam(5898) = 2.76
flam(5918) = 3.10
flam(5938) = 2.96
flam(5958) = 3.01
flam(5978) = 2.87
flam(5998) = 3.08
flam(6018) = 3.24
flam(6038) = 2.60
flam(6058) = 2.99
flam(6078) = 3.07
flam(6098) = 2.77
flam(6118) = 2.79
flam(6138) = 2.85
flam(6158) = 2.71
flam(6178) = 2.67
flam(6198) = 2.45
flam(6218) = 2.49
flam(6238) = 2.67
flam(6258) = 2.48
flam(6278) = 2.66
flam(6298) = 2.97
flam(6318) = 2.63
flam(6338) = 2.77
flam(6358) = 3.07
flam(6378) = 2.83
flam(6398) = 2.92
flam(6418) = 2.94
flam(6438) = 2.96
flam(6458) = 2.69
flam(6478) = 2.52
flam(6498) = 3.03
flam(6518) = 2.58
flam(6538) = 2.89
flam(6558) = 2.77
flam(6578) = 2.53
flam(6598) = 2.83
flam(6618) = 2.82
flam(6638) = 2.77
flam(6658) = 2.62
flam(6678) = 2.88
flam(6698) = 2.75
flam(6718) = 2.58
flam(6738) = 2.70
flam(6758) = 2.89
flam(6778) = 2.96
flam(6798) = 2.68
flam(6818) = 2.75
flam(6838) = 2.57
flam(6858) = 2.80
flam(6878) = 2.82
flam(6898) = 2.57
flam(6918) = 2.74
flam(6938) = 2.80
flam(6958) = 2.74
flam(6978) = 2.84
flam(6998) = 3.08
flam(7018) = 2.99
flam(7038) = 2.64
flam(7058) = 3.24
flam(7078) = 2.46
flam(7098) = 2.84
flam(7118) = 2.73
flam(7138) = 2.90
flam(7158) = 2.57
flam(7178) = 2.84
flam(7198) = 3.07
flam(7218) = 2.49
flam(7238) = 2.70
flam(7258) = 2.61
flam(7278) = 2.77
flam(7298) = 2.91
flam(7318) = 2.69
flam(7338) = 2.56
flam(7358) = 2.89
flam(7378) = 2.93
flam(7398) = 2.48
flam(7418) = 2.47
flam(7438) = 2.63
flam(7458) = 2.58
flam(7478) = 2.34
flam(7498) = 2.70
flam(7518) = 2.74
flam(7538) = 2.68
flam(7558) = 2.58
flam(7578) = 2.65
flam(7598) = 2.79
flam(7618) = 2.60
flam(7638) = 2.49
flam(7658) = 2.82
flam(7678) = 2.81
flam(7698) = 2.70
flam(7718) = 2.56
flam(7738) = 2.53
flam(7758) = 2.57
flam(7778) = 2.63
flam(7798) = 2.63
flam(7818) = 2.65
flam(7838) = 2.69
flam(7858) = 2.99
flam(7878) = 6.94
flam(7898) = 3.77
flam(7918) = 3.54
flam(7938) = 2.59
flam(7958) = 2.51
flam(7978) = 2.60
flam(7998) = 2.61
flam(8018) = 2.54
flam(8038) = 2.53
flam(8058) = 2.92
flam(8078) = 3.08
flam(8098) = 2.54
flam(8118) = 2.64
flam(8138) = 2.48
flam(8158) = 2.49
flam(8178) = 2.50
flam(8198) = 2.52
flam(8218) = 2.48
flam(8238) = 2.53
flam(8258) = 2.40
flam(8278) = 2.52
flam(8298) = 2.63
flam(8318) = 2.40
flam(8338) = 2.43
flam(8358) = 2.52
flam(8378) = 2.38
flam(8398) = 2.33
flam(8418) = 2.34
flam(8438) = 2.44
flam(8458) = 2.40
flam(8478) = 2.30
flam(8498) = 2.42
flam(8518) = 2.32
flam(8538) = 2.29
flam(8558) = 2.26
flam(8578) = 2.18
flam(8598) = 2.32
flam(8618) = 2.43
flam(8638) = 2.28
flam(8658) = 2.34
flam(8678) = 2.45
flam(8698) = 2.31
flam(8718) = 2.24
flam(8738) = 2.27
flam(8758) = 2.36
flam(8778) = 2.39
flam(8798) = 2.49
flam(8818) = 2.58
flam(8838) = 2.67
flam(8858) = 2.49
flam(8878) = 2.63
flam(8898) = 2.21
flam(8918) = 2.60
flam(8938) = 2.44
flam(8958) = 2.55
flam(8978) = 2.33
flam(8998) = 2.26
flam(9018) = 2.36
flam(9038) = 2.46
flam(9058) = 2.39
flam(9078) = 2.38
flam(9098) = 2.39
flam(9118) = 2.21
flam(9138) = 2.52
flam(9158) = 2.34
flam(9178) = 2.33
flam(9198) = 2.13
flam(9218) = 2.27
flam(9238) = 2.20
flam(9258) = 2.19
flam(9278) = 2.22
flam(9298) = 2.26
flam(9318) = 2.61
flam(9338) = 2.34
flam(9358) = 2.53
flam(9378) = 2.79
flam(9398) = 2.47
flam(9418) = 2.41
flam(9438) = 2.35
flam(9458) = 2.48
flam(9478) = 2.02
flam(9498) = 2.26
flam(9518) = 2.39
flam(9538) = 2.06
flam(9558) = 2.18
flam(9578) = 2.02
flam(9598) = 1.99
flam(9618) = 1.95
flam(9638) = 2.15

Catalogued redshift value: 0.201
